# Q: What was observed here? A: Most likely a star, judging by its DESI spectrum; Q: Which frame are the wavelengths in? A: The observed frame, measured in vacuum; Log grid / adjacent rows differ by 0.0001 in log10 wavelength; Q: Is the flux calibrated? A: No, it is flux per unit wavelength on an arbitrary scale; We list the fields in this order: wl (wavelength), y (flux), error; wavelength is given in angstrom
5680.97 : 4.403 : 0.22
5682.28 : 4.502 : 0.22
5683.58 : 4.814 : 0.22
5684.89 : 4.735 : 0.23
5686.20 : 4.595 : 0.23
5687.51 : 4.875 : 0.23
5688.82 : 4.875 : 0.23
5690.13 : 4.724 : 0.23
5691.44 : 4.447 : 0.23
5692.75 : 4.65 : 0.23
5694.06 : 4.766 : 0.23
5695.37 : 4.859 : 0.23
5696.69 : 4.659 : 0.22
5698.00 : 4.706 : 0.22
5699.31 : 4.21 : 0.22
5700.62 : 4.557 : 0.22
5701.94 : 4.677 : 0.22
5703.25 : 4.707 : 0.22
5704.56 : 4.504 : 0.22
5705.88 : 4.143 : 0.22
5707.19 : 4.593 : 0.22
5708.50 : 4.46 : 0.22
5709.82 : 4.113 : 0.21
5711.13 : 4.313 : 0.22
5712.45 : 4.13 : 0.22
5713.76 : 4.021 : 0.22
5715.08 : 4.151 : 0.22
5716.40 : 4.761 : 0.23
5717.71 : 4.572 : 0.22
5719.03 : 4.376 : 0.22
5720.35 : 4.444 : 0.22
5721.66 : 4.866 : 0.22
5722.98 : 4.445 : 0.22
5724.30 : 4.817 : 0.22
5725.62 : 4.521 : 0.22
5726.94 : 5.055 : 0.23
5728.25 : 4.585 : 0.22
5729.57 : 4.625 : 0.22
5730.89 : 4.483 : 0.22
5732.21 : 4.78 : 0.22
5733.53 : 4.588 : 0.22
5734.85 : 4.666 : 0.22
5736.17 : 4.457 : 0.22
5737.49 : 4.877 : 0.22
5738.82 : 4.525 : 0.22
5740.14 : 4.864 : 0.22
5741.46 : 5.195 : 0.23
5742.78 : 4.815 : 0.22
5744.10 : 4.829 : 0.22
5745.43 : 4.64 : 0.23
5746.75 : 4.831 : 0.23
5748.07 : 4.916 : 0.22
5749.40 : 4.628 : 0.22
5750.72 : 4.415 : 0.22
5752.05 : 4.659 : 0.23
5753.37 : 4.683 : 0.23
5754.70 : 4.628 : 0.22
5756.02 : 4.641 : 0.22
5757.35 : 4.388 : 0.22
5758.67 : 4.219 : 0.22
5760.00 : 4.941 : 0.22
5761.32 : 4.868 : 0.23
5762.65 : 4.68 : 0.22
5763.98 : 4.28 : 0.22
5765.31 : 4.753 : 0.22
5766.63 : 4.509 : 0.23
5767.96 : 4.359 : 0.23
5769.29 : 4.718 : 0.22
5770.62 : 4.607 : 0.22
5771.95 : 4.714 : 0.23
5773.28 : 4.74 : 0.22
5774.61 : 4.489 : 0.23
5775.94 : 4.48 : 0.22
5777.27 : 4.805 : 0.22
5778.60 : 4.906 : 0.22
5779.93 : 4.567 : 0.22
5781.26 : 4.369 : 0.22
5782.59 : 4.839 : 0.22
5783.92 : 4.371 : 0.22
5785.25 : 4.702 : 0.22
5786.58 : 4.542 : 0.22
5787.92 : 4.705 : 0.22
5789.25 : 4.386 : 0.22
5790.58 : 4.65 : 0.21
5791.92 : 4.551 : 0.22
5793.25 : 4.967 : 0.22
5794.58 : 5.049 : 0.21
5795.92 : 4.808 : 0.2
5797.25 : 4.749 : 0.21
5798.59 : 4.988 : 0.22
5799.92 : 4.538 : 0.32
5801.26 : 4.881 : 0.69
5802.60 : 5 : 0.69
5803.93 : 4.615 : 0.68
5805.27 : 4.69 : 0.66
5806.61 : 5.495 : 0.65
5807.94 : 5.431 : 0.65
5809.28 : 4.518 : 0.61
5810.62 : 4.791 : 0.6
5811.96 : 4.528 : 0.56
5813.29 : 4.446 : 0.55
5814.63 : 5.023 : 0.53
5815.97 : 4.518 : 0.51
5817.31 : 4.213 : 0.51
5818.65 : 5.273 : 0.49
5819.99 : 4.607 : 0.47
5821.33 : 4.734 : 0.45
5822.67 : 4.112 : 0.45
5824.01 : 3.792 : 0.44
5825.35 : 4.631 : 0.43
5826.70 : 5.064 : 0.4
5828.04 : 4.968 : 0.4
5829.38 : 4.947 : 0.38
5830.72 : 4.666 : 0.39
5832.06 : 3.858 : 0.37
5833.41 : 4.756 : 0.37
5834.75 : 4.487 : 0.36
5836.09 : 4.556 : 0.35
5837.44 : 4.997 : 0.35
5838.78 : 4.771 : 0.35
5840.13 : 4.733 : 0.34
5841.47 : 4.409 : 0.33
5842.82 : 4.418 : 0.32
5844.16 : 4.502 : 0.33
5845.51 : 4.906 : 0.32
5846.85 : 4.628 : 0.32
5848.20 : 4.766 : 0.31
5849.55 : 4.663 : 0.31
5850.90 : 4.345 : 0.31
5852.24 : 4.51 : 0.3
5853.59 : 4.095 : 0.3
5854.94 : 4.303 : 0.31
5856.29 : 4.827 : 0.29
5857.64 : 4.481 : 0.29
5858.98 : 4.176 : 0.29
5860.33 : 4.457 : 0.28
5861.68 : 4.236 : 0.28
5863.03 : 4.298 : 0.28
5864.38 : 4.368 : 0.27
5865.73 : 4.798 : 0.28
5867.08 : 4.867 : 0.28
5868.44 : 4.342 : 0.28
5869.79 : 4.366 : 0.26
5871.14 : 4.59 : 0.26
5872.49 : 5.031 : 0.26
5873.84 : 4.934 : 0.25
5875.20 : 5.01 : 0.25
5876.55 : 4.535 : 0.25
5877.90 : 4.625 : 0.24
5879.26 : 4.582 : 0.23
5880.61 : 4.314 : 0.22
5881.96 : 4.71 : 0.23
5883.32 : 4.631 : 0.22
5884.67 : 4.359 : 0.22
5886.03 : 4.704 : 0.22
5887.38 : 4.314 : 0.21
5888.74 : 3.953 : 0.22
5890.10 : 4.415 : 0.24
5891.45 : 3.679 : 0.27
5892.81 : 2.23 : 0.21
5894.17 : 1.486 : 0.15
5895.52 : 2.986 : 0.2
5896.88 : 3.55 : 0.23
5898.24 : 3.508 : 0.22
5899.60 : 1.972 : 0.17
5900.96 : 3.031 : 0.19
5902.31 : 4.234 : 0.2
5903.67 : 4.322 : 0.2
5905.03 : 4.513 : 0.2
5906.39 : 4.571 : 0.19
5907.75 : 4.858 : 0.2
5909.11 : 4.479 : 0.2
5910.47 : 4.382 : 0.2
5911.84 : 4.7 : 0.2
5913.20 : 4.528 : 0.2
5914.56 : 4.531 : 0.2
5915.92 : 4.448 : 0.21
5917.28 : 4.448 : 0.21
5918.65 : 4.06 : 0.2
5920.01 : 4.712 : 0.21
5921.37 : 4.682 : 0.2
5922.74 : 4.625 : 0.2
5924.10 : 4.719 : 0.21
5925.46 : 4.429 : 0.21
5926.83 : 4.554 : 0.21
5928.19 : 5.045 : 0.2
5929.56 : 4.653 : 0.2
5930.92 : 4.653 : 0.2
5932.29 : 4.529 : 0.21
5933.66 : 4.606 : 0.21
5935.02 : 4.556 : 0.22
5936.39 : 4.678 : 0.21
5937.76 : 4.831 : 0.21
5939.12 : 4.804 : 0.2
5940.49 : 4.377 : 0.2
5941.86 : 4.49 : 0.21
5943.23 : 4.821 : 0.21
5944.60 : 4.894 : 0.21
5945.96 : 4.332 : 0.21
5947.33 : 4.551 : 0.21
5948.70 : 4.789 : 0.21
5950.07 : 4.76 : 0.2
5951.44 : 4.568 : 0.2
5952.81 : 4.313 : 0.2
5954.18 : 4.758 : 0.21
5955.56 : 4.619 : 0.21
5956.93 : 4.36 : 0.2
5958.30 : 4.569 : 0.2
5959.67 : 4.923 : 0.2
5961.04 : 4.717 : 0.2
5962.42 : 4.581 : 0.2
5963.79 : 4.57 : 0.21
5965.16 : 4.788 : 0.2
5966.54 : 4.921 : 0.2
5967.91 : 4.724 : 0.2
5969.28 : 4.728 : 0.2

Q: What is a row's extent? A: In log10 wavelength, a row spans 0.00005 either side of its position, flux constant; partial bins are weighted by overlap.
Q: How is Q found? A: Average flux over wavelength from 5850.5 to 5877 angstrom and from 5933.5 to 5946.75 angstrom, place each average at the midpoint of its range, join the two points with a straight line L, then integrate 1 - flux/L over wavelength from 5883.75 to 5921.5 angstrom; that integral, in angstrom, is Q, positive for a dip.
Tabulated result 5.0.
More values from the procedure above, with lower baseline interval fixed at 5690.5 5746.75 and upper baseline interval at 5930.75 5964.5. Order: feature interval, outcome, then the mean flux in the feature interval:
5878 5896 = 2.8 angstrom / 3.91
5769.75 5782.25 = -0.1 angstrom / 4.64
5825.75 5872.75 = 0.4 angstrom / 4.57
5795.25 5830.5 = -1.1 angstrom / 4.74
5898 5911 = 1.7 angstrom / 4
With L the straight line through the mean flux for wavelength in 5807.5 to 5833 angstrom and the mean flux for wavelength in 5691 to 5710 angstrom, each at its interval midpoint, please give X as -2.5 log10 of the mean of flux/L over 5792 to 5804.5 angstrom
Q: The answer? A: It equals -0.05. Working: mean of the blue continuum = 4.55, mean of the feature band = 4.83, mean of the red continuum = 4.63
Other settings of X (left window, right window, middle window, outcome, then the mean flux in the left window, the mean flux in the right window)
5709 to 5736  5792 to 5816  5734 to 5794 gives 0.006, 4.51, 4.84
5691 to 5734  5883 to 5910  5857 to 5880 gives -0.173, 4.53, 3.78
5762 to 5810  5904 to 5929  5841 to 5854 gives 0.025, 4.71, 4.57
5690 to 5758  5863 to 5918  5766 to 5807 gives -0.060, 4.59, 4.2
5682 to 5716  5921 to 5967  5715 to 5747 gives -0.031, 4.53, 4.65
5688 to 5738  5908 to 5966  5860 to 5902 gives 0.126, 4.56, 4.61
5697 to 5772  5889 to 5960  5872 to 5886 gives -0.071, 4.59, 4.31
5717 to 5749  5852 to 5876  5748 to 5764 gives 0.014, 4.7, 4.54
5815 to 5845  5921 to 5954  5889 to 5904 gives 0.394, 4.6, 4.64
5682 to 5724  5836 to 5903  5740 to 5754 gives -0.071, 4.54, 4.26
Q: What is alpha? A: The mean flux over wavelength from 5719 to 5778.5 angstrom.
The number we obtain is 4.66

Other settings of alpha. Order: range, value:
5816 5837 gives 4.58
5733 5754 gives 4.72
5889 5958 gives 4.29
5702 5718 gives 4.38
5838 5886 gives 4.56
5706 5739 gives 4.52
